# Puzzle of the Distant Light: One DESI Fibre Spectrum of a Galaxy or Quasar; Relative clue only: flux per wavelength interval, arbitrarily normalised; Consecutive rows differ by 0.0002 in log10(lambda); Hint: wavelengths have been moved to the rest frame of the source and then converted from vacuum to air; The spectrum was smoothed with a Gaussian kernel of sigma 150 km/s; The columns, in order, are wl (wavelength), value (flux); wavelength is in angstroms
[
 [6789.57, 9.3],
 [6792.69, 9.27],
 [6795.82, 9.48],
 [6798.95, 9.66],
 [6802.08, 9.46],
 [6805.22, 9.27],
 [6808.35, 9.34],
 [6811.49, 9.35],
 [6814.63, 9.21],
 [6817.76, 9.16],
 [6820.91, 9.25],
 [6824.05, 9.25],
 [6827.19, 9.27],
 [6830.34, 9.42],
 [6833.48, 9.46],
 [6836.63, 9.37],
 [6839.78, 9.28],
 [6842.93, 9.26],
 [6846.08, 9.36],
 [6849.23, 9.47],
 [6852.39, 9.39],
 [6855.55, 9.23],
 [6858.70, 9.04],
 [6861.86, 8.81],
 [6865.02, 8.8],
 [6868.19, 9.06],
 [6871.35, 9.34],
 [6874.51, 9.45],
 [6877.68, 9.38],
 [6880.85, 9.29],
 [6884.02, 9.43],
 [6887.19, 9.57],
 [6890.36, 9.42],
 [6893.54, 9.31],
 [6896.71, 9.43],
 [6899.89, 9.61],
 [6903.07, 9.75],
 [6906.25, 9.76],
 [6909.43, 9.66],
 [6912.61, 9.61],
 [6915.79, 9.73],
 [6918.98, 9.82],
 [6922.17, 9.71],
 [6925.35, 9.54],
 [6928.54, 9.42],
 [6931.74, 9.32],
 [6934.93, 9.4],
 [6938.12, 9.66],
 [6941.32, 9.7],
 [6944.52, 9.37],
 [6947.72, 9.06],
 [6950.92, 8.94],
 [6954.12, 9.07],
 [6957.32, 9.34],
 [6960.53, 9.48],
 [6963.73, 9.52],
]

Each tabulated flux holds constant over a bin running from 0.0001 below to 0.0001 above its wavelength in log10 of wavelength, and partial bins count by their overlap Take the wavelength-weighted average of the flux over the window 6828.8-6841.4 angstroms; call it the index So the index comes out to 9.38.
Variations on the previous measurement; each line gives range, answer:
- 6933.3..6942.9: 9.59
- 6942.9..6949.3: 9.21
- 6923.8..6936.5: 9.42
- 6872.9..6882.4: 9.37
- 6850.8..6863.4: 9.12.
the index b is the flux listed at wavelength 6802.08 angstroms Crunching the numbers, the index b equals 9.46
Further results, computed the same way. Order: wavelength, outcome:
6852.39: 9.39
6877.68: 9.38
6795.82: 9.48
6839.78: 9.28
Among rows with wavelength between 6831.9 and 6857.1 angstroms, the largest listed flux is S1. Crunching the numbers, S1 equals 9.47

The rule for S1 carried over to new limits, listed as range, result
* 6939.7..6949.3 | 9.7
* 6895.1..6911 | 9.76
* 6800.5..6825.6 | 9.46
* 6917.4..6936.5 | 9.82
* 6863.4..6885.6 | 9.45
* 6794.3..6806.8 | 9.66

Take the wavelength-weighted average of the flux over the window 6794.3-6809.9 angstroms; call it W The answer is 9.44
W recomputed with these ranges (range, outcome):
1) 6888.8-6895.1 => 9.36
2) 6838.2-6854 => 9.35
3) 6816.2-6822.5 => 9.19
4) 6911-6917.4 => 9.67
